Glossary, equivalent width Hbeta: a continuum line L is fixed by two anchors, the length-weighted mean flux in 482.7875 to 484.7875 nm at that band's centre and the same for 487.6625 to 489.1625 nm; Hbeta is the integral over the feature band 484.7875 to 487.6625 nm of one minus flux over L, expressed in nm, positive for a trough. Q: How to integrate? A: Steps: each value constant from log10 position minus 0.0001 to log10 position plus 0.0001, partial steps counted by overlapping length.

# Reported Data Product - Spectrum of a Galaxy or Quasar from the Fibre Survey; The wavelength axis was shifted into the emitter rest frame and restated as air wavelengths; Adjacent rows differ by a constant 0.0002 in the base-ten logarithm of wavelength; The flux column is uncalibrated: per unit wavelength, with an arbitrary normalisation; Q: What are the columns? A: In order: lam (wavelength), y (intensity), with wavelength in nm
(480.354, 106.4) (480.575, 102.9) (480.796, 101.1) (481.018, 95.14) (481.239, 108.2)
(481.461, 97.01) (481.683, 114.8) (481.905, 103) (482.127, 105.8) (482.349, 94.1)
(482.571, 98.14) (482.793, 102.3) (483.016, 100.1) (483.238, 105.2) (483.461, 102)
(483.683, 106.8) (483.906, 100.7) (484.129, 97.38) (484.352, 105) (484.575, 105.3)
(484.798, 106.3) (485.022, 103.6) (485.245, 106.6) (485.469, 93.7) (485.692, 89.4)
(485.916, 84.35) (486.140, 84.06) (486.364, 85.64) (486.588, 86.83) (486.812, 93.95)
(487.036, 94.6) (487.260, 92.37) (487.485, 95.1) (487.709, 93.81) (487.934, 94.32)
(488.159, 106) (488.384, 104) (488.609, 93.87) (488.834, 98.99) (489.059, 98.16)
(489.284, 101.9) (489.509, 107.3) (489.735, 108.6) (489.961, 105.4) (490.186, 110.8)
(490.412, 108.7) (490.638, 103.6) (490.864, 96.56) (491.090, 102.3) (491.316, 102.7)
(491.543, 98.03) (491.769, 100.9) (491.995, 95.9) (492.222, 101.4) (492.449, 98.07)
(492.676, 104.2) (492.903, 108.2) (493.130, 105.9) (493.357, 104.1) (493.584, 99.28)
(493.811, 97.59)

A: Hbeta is 0.22 nm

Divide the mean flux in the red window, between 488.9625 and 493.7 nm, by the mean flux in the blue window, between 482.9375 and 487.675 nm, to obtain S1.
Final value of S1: 1.1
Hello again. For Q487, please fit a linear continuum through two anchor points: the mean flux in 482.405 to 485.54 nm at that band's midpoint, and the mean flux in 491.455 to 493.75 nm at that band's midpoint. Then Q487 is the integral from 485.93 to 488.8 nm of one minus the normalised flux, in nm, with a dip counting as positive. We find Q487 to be 0.24 nm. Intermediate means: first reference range 102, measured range 93.5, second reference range 102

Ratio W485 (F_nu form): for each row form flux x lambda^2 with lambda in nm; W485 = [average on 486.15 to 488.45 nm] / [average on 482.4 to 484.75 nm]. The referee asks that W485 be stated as 0.9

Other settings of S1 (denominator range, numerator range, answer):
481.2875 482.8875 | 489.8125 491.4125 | 1.02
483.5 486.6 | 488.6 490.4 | 1.07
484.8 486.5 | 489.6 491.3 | 1.13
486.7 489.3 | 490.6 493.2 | 1.04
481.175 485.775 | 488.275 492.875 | 1.00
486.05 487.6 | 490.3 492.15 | 1.12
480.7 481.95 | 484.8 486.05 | 0.93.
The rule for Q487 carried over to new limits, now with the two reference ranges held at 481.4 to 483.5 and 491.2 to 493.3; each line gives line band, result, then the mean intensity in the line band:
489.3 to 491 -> -0.06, 106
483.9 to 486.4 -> 0.13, 97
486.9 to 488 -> 0.09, 94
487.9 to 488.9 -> 0.02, 99.8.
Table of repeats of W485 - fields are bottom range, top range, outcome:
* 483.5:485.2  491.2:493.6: 1.02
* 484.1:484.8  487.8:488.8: 0.97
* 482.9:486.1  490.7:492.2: 1.02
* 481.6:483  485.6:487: 0.87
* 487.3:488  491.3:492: 1.07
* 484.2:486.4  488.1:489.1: 1.05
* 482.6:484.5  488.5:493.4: 1.03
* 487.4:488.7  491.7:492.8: 1.04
